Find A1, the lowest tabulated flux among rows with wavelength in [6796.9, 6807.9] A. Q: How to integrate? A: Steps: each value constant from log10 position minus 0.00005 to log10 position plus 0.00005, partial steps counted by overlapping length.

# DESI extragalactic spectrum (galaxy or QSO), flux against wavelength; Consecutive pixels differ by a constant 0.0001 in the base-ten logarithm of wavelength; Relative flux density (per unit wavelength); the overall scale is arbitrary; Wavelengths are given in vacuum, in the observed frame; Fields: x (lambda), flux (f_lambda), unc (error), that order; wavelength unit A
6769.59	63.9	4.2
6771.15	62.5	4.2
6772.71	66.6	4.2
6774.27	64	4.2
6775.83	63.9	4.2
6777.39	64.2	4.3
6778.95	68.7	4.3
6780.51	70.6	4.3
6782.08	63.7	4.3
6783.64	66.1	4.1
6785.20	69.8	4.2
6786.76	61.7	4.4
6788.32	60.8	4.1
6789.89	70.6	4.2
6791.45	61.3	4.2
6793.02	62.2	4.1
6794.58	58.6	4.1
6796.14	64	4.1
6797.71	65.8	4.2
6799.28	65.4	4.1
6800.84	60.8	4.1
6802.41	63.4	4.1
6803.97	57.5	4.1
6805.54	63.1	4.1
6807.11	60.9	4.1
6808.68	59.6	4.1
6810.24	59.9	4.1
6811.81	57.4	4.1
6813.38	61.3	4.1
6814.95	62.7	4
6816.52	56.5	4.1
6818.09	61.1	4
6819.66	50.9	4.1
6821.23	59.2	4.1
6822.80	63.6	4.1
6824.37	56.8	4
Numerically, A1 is 57.5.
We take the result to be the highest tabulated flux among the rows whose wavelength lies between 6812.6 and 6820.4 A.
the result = 62.7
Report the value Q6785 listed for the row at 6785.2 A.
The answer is 69.8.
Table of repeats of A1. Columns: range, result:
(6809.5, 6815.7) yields 57.4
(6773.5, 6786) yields 63.7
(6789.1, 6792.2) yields 61.3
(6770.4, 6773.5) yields 62.5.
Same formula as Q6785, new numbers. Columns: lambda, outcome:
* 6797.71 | 65.8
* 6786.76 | 61.7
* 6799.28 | 65.4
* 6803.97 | 57.5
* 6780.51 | 70.6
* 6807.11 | 60.9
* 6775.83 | 63.9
